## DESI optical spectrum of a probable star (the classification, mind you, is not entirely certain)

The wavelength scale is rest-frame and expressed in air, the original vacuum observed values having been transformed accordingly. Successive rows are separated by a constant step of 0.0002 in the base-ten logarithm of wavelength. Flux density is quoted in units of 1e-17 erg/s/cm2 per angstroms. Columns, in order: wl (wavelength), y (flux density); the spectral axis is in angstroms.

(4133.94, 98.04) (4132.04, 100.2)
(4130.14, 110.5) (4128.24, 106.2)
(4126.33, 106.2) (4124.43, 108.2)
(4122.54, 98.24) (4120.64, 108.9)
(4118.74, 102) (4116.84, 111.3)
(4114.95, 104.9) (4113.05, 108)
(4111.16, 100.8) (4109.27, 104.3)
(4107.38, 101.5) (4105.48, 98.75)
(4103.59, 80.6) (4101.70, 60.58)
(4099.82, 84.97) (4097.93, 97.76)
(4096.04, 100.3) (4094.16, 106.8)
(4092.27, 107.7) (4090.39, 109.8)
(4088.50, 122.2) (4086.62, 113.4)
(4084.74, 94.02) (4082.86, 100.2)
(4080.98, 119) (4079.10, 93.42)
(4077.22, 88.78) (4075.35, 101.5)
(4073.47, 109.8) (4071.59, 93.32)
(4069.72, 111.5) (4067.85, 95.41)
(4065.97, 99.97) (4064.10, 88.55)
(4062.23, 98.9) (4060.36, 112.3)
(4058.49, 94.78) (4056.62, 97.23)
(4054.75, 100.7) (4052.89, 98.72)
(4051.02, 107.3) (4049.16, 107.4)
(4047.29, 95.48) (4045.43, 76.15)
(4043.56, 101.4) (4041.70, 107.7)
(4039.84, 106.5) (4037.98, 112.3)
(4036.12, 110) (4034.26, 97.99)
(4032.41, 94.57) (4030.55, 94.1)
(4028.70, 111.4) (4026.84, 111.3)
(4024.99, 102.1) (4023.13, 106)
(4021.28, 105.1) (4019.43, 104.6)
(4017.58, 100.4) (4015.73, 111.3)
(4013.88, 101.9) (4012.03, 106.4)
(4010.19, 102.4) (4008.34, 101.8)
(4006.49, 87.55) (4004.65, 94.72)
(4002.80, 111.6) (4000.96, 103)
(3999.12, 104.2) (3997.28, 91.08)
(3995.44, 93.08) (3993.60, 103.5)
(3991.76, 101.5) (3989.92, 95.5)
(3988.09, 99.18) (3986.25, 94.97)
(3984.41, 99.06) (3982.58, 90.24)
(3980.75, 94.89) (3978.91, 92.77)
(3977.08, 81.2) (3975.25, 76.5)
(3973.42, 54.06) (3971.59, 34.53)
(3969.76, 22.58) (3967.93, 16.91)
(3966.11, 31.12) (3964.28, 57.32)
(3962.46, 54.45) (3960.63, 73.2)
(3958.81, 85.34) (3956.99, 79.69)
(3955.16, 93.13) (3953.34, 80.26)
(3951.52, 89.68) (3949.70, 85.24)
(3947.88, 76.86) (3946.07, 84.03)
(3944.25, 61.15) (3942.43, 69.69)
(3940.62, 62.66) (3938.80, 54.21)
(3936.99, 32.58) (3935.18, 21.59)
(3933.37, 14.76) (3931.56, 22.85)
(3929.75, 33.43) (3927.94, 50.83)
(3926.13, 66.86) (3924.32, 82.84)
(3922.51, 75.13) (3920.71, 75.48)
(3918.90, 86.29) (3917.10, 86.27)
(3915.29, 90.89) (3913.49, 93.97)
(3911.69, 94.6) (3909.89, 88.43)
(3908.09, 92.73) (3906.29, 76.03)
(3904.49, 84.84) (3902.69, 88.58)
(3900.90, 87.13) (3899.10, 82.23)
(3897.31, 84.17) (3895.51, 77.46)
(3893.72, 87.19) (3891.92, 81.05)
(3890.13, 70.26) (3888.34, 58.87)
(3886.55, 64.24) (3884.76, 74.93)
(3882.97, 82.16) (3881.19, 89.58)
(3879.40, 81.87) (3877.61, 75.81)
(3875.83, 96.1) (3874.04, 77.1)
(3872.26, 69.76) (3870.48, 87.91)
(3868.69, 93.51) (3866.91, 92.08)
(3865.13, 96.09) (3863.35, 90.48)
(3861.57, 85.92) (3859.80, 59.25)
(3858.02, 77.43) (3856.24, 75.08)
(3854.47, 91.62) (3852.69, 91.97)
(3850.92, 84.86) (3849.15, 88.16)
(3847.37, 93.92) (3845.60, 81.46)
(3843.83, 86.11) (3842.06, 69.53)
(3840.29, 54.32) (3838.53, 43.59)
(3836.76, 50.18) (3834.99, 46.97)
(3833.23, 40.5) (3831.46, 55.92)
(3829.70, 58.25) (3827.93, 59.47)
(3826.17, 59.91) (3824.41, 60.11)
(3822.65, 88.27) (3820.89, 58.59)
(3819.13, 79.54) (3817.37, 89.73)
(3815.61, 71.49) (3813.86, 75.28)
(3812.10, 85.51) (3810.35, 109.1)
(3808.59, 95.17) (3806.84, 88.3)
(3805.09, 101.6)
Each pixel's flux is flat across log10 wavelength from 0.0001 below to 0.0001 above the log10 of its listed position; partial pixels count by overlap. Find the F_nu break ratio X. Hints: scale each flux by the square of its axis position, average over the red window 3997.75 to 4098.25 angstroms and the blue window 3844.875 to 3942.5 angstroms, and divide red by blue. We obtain 1.5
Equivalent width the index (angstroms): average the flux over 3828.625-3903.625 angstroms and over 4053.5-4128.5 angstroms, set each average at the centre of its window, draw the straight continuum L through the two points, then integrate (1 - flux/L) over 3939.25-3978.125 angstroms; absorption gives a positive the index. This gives 9.61 angstroms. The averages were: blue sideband 76.7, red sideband 101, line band 65.2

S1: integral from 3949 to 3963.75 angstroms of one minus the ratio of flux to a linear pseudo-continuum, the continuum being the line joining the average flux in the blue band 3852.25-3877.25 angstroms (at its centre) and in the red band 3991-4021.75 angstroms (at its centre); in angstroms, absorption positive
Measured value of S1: 2.4 angstroms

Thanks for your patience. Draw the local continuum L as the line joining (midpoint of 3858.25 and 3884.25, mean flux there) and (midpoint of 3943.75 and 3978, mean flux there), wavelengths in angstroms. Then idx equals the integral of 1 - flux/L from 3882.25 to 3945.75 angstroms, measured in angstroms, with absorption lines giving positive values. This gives 4.3 angstroms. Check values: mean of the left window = 83.8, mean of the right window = 65.1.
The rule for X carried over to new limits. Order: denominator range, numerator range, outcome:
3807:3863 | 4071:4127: 1.57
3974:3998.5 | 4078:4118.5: 1.15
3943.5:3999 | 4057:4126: 1.39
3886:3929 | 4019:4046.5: 1.36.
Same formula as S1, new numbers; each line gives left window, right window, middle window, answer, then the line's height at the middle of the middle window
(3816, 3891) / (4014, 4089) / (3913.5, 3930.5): 2.1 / 84.2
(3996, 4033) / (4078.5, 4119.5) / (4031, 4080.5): 0.7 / 102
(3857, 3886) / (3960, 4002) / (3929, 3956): 6.8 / 79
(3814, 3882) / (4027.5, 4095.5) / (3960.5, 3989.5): 7.6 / 91.3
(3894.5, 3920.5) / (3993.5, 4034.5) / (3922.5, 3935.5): 6.4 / 89.5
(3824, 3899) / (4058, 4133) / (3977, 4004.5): -2.4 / 89.6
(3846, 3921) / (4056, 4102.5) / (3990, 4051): -4.2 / 95.2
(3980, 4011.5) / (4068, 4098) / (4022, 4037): -0.4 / 101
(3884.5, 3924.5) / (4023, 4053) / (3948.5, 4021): 7.5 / 94.2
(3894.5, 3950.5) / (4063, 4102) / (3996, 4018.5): -3.9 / 86.4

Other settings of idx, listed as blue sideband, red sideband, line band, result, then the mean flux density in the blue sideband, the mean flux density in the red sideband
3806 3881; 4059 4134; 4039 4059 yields -0.5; 76.7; 101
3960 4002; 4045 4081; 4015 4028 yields -2.6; 76.9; 99.4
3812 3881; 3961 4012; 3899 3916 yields -2.3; 75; 81.5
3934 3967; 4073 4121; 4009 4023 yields -4.0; 65.8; 101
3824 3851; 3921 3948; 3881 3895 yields -4.0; 64.1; 53.8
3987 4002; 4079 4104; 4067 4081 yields -0.1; 99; 99.9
